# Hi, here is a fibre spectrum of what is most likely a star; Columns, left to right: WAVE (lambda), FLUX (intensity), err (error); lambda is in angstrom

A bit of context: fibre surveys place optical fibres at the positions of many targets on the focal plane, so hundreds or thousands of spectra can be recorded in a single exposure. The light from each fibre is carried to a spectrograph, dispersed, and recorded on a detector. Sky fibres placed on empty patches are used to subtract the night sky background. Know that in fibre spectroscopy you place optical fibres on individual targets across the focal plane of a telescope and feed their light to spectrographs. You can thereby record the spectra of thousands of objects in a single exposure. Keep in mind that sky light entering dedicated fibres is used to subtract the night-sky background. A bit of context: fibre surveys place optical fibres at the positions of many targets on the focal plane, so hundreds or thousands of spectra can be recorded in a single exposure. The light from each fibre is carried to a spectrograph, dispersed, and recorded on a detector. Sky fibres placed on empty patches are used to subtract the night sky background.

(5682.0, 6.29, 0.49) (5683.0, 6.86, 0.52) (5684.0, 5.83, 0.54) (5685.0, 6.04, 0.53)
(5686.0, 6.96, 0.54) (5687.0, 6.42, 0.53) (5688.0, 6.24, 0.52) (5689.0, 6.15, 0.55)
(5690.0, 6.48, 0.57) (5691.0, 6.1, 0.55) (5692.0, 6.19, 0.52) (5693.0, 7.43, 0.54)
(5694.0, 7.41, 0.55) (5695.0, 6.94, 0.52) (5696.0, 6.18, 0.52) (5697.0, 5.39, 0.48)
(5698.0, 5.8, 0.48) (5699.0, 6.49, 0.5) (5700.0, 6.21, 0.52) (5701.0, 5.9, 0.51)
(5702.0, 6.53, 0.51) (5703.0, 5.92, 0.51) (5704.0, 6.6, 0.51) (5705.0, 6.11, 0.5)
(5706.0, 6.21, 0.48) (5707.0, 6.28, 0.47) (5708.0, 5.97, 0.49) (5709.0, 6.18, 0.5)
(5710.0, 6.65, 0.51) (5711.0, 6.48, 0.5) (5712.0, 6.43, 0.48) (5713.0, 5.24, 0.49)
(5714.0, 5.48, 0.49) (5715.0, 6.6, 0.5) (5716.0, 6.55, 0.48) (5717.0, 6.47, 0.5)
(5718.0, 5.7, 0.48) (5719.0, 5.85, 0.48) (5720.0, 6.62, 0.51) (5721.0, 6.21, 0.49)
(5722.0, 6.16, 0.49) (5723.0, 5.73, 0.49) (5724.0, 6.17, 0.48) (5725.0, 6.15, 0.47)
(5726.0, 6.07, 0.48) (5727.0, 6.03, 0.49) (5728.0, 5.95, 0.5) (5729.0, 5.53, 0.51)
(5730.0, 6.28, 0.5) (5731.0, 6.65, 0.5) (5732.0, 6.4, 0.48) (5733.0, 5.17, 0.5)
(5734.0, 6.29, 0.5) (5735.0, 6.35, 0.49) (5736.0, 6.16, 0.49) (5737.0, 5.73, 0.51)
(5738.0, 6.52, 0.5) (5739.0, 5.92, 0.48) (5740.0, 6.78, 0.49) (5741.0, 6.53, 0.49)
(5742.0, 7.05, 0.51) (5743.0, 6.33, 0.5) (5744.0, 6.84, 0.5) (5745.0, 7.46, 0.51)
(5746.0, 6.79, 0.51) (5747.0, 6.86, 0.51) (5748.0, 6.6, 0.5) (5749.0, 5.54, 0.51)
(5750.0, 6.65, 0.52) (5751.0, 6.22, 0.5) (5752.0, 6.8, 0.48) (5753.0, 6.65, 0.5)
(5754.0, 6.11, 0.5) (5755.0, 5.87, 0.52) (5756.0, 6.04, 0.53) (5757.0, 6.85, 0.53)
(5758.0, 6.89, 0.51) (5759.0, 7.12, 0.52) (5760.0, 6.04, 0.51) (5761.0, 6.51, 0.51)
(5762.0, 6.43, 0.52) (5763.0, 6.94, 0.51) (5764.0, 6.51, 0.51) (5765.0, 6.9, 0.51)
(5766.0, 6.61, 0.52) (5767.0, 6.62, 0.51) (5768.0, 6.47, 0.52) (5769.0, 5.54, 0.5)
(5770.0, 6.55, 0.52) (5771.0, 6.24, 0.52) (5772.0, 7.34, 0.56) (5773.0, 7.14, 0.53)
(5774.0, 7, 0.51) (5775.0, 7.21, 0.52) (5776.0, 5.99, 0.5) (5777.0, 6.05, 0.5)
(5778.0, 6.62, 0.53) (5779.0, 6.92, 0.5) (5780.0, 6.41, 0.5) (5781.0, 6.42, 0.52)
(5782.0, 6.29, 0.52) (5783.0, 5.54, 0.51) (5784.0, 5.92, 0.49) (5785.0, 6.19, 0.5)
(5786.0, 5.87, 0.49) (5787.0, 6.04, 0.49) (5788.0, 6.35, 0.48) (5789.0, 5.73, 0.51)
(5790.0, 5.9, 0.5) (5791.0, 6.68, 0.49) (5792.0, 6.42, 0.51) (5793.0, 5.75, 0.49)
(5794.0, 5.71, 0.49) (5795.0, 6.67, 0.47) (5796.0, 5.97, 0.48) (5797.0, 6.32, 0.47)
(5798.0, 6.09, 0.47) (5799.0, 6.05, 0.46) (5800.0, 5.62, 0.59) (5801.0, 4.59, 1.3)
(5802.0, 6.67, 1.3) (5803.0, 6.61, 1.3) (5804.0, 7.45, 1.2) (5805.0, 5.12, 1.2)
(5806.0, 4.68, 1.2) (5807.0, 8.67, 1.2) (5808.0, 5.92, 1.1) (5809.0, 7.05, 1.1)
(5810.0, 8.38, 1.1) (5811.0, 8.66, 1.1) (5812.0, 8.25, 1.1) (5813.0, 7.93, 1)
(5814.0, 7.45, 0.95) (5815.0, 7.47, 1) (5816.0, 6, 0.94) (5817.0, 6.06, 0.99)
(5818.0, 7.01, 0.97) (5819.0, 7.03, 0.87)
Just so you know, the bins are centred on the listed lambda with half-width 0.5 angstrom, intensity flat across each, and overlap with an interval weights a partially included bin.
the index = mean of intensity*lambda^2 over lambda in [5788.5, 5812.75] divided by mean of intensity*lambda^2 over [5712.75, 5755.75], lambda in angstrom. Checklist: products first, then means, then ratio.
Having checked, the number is 1.06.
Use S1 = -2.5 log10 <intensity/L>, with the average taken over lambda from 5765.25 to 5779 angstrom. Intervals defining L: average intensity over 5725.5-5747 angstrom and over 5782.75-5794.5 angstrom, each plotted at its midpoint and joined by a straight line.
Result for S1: -0.080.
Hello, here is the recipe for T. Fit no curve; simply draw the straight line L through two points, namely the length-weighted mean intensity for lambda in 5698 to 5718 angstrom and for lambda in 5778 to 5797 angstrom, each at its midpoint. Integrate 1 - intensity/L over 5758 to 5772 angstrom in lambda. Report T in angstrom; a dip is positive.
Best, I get -0.8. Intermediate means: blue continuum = 6.2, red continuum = 6.17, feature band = 6.54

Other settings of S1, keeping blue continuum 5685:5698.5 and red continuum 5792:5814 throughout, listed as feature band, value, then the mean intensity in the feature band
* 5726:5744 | 0.045 mag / 6.23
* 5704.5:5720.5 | 0.048 mag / 6.18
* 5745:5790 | 0.016 mag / 6.45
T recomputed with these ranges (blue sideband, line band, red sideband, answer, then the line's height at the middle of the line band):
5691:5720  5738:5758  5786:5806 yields -1.2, 6.16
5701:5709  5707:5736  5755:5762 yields 0.8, 6.3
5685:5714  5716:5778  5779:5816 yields -0.2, 6.38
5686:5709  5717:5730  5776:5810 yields 0.5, 6.3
